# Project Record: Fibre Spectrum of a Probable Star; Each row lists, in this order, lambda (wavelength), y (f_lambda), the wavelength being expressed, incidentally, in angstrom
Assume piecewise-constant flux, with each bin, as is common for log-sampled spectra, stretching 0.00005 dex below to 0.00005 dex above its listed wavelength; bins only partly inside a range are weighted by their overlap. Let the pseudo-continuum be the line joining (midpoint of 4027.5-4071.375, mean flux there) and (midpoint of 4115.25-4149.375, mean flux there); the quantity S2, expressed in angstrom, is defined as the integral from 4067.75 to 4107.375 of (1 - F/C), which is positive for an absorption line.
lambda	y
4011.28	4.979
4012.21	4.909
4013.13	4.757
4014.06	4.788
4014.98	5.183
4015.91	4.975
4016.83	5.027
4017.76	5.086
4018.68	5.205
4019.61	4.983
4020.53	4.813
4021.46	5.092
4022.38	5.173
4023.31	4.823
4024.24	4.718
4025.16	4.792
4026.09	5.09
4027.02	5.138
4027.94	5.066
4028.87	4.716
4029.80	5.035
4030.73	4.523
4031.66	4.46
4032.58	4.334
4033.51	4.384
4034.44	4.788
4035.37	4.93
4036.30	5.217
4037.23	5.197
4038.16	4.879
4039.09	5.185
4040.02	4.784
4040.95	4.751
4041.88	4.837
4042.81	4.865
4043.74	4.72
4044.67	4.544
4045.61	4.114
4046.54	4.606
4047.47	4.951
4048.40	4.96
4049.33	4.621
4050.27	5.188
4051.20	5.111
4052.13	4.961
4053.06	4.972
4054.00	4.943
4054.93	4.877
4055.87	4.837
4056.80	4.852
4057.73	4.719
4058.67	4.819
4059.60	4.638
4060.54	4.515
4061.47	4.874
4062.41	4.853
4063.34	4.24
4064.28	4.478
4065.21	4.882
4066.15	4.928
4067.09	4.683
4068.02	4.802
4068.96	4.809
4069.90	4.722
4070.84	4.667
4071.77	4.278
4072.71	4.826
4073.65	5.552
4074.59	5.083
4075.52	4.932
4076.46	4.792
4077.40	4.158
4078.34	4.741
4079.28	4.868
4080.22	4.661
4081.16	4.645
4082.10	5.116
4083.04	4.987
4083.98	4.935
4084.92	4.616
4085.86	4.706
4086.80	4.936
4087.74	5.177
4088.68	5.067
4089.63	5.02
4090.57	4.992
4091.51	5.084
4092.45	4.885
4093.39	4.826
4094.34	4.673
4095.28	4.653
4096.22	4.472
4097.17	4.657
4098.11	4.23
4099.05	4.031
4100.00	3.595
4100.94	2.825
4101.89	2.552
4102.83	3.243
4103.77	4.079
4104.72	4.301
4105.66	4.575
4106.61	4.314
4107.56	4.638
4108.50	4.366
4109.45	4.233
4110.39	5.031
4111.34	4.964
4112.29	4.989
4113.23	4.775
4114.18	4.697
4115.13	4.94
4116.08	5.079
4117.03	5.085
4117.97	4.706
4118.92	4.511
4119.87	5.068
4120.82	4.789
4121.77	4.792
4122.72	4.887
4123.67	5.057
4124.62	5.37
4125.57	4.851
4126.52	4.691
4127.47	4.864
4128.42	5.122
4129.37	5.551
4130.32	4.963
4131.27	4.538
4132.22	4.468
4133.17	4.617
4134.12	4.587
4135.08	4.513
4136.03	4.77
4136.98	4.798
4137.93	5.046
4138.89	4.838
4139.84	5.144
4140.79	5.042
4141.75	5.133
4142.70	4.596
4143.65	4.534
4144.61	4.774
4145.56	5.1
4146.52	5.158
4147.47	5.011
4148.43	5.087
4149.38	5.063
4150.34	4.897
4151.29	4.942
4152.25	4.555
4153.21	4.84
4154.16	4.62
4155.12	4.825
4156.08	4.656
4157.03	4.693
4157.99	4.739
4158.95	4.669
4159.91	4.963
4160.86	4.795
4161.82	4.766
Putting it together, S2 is 2.1 angstrom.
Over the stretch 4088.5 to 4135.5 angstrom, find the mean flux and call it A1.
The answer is 4.61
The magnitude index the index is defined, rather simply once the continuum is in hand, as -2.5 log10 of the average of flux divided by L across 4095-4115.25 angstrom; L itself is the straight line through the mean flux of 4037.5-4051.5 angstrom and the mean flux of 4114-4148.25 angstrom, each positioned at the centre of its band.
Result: 0.14 mag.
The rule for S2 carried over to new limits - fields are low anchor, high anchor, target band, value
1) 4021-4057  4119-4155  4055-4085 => 0.5 angstrom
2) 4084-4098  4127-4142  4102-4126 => 0.9 angstrom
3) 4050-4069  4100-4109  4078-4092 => -2.1 angstrom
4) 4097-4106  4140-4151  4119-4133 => -1.5 angstrom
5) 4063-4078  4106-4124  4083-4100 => 0.1 angstrom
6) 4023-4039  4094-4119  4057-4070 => -0.2 angstrom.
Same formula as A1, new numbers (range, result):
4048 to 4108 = 4.65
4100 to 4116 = 4.28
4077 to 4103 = 4.53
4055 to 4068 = 4.73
